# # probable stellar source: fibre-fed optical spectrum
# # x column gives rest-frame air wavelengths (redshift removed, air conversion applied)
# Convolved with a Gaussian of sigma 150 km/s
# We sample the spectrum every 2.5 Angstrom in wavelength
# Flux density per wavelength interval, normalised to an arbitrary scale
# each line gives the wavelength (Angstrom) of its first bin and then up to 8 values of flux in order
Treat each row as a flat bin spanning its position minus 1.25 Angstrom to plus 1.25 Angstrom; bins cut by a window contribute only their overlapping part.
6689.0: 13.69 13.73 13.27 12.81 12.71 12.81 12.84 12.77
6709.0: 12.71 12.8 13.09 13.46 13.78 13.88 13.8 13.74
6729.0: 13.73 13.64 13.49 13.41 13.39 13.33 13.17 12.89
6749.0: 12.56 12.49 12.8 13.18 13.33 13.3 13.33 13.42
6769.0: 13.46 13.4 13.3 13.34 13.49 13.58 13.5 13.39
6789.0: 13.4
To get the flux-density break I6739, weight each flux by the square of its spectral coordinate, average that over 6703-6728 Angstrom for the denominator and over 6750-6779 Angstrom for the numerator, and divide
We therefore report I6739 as 1.01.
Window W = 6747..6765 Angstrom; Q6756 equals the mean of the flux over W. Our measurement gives 13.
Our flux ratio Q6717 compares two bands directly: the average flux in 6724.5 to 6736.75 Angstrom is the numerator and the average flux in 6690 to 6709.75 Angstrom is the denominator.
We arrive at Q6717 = 1.05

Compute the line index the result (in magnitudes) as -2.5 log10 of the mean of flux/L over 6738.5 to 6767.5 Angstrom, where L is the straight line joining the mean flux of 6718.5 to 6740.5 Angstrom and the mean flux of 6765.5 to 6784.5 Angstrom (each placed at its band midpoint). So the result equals 0.04 mag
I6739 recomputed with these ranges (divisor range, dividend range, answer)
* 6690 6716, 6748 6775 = 1.03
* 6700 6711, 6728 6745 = 1.06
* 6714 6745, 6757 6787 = 1.00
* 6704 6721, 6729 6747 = 1.03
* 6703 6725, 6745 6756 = 0.97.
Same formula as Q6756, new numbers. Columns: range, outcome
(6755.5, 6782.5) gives 13.4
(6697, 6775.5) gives 13.2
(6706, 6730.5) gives 13.4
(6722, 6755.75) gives 13.3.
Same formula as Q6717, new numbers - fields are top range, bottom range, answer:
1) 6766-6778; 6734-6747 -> 1.01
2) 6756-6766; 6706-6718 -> 1.02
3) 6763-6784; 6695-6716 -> 1.04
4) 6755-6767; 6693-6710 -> 1.04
